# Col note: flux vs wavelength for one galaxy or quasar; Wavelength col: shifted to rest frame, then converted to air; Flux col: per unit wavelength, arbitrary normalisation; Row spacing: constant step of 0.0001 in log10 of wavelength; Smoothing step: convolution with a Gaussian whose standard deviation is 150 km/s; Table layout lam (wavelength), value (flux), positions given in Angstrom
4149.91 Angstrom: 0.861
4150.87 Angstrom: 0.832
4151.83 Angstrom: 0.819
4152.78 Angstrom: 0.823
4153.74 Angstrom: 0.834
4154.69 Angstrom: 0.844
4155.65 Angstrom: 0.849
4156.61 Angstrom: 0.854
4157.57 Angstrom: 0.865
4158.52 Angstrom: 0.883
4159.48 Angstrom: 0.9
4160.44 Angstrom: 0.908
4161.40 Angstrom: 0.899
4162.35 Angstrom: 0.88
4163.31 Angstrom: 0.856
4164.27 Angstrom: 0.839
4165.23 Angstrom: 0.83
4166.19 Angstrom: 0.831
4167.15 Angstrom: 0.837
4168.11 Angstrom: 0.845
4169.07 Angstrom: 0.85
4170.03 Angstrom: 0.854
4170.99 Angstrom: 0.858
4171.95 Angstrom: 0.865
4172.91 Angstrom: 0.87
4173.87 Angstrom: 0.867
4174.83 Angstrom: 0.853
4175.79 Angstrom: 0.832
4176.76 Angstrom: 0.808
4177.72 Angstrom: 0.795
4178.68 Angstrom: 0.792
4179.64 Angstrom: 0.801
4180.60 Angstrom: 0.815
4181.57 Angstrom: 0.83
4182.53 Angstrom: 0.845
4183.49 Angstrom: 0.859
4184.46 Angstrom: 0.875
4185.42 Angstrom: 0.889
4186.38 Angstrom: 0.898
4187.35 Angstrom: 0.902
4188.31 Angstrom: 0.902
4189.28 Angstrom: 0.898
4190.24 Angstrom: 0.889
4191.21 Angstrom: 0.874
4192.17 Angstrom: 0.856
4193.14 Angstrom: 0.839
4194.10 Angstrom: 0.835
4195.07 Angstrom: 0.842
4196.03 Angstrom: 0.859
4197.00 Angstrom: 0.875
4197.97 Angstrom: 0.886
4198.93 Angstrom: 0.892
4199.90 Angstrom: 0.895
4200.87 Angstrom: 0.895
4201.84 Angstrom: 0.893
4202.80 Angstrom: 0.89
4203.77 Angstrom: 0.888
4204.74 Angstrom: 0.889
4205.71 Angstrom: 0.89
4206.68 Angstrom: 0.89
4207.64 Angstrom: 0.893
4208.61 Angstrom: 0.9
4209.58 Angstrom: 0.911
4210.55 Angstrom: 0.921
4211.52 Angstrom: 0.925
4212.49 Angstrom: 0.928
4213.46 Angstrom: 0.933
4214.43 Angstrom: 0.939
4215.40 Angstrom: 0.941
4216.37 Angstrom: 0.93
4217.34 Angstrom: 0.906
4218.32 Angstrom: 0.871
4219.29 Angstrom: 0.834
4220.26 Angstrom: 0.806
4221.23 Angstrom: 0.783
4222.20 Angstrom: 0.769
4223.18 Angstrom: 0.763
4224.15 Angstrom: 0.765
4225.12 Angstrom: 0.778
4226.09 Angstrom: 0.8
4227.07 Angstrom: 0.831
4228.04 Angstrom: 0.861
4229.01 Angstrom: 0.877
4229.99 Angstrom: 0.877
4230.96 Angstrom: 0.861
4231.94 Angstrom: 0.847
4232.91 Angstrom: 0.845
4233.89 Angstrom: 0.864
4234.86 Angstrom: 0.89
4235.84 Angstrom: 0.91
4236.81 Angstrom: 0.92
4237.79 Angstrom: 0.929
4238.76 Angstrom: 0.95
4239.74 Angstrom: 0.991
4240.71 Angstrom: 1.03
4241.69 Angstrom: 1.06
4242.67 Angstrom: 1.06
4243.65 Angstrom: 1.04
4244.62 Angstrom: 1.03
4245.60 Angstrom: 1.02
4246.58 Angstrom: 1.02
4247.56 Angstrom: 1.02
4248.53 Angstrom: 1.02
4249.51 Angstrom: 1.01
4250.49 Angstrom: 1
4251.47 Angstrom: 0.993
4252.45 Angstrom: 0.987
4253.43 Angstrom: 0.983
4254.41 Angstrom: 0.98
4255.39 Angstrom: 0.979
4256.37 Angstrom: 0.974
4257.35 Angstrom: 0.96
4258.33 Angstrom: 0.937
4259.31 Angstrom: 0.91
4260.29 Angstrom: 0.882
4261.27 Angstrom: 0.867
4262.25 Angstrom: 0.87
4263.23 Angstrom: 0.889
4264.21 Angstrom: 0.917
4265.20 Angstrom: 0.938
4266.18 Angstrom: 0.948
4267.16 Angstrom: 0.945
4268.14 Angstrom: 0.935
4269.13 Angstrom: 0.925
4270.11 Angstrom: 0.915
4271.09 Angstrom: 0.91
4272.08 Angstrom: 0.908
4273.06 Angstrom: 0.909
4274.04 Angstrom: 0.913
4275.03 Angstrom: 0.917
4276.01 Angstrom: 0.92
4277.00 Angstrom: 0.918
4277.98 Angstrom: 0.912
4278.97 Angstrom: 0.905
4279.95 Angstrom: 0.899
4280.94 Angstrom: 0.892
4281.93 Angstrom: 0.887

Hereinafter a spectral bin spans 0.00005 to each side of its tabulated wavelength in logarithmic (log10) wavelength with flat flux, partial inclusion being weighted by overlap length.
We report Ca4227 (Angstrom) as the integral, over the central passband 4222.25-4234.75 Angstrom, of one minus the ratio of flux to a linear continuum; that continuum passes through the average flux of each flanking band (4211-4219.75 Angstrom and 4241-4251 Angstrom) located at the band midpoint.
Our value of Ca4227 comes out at 1.7 Angstrom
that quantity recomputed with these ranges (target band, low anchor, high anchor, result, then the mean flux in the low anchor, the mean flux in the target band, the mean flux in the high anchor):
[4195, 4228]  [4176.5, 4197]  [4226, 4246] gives 0.76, 0.854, 0.871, 0.93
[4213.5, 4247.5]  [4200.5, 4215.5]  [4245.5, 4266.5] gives 1.08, 0.907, 0.902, 0.958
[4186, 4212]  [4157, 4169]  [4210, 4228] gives -0.81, 0.864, 0.886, 0.857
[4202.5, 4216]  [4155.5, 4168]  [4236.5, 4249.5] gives 0.54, 0.864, 0.91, 1.01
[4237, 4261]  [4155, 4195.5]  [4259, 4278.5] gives -2.34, 0.856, 0.988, 0.912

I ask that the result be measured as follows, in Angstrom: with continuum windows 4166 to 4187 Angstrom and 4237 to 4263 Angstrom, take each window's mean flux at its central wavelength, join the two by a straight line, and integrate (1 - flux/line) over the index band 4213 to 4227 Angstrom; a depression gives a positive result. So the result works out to 1.2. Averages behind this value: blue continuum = 0.845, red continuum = 0.979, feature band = 0.843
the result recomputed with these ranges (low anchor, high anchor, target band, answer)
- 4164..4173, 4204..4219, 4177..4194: 0.3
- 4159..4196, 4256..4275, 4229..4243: -0.5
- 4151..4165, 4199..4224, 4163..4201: 0.6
